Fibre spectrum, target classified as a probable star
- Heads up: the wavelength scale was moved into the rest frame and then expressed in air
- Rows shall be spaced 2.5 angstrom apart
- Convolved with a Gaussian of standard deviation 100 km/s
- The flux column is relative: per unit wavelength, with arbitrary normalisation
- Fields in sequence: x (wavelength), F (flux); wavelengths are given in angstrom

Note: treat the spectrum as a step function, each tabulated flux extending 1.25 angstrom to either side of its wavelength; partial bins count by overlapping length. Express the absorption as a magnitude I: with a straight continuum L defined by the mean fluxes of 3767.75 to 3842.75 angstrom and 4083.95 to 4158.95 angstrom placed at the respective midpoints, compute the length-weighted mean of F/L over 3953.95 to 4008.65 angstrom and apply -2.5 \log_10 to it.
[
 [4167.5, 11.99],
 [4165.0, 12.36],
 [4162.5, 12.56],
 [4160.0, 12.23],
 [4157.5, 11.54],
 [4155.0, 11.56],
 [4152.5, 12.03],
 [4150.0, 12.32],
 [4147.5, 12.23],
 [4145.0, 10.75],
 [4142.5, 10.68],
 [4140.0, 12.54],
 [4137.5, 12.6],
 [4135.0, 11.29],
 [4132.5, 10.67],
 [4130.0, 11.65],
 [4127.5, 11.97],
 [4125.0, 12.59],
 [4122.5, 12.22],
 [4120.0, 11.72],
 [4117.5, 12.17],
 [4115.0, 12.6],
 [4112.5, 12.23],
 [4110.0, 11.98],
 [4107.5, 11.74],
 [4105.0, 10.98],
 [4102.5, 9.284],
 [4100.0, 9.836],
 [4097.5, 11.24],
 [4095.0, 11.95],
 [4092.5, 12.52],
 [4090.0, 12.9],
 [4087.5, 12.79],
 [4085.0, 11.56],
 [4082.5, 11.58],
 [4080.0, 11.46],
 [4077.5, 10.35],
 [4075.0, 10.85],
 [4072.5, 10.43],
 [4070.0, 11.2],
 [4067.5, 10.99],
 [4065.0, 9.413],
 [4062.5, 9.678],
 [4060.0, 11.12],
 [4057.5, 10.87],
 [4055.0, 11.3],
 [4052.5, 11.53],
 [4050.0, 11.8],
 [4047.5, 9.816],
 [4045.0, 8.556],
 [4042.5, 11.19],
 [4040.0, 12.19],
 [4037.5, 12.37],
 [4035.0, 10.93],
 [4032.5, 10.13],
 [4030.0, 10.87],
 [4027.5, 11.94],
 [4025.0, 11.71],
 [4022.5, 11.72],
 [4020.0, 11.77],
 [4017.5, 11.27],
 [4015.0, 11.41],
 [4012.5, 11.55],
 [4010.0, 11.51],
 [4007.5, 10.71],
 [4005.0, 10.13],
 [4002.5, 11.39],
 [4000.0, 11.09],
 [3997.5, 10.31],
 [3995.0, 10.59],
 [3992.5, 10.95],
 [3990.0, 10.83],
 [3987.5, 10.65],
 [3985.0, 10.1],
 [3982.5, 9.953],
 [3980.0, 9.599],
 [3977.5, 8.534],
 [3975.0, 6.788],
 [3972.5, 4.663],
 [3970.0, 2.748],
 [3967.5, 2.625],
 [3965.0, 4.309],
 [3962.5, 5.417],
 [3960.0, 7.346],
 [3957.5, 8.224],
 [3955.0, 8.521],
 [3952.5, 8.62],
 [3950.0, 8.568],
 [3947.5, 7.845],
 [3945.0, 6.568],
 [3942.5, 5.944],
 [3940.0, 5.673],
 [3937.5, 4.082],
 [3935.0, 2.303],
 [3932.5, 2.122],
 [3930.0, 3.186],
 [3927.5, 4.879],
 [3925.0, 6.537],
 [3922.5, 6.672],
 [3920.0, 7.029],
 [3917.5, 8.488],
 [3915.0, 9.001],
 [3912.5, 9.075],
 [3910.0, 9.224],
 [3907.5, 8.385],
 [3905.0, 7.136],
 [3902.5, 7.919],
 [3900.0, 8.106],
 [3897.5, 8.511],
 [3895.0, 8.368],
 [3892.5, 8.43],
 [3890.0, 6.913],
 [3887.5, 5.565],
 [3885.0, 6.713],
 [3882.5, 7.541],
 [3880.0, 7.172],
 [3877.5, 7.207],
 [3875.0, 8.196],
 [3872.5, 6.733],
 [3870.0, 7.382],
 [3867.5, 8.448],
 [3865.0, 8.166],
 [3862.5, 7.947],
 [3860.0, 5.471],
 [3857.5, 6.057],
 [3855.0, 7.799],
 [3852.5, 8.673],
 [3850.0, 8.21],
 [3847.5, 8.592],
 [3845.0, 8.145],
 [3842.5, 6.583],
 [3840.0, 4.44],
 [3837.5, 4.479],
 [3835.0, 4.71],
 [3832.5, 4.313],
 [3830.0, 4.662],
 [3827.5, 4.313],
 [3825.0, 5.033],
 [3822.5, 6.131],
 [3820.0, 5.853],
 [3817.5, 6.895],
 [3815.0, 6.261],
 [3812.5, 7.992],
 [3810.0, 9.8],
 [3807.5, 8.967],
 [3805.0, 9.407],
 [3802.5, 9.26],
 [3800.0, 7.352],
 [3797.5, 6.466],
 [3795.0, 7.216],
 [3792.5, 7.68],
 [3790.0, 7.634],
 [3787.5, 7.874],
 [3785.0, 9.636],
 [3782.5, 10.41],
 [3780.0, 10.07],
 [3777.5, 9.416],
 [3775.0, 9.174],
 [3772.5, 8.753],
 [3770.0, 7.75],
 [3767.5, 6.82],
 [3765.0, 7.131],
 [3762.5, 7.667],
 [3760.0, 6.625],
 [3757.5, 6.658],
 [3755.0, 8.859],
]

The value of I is 0.165 mag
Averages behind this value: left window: 7.29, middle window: 8.43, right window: 11.7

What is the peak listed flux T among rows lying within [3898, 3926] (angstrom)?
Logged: 9.224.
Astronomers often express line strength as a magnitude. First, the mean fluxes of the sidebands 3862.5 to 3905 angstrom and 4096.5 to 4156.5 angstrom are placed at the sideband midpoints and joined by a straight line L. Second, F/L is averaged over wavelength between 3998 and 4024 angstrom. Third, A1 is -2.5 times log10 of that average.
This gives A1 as -0.16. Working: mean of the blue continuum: 7.58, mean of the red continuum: 11.6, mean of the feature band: 11.2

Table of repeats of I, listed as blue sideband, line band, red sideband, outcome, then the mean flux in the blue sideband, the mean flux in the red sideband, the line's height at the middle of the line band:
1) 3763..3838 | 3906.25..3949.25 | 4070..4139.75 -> 0.40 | 7.41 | 11.6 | 9.17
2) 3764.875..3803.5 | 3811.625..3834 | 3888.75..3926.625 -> 0.40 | 8.32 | 7.96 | 8.2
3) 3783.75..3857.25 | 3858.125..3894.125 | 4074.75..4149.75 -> 0.09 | 7.03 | 11.7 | 7.91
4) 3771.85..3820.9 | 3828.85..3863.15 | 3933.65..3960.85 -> 0.21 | 8.32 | 6.67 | 7.78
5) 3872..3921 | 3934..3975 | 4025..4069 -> 0.46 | 7.81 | 10.9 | 8.99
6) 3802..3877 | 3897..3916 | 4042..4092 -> -0.04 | 6.94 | 11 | 8.13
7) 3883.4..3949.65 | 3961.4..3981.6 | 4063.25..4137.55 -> 0.40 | 6.75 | 11.5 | 8.16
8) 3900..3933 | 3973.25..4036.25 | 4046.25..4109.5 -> -0.15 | 7.05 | 11.1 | 9.26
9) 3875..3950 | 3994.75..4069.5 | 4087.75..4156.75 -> -0.15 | 6.83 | 11.7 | 9.62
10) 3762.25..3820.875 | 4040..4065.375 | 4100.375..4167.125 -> 0.03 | 8.17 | 11.8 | 10.9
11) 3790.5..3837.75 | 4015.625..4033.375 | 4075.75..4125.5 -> -0.10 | 6.73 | 11.7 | 10.4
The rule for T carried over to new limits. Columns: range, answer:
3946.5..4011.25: 11.51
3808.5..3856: 9.8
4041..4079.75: 11.8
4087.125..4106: 12.9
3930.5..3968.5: 8.62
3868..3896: 8.43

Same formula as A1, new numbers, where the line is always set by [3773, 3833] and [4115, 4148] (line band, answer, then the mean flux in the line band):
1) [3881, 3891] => 0.28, 6.69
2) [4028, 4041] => -0.07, 11.3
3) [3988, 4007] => -0.07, 10.7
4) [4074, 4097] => -0.05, 11.8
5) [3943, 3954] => 0.21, 7.78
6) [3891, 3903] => 0.07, 8.26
